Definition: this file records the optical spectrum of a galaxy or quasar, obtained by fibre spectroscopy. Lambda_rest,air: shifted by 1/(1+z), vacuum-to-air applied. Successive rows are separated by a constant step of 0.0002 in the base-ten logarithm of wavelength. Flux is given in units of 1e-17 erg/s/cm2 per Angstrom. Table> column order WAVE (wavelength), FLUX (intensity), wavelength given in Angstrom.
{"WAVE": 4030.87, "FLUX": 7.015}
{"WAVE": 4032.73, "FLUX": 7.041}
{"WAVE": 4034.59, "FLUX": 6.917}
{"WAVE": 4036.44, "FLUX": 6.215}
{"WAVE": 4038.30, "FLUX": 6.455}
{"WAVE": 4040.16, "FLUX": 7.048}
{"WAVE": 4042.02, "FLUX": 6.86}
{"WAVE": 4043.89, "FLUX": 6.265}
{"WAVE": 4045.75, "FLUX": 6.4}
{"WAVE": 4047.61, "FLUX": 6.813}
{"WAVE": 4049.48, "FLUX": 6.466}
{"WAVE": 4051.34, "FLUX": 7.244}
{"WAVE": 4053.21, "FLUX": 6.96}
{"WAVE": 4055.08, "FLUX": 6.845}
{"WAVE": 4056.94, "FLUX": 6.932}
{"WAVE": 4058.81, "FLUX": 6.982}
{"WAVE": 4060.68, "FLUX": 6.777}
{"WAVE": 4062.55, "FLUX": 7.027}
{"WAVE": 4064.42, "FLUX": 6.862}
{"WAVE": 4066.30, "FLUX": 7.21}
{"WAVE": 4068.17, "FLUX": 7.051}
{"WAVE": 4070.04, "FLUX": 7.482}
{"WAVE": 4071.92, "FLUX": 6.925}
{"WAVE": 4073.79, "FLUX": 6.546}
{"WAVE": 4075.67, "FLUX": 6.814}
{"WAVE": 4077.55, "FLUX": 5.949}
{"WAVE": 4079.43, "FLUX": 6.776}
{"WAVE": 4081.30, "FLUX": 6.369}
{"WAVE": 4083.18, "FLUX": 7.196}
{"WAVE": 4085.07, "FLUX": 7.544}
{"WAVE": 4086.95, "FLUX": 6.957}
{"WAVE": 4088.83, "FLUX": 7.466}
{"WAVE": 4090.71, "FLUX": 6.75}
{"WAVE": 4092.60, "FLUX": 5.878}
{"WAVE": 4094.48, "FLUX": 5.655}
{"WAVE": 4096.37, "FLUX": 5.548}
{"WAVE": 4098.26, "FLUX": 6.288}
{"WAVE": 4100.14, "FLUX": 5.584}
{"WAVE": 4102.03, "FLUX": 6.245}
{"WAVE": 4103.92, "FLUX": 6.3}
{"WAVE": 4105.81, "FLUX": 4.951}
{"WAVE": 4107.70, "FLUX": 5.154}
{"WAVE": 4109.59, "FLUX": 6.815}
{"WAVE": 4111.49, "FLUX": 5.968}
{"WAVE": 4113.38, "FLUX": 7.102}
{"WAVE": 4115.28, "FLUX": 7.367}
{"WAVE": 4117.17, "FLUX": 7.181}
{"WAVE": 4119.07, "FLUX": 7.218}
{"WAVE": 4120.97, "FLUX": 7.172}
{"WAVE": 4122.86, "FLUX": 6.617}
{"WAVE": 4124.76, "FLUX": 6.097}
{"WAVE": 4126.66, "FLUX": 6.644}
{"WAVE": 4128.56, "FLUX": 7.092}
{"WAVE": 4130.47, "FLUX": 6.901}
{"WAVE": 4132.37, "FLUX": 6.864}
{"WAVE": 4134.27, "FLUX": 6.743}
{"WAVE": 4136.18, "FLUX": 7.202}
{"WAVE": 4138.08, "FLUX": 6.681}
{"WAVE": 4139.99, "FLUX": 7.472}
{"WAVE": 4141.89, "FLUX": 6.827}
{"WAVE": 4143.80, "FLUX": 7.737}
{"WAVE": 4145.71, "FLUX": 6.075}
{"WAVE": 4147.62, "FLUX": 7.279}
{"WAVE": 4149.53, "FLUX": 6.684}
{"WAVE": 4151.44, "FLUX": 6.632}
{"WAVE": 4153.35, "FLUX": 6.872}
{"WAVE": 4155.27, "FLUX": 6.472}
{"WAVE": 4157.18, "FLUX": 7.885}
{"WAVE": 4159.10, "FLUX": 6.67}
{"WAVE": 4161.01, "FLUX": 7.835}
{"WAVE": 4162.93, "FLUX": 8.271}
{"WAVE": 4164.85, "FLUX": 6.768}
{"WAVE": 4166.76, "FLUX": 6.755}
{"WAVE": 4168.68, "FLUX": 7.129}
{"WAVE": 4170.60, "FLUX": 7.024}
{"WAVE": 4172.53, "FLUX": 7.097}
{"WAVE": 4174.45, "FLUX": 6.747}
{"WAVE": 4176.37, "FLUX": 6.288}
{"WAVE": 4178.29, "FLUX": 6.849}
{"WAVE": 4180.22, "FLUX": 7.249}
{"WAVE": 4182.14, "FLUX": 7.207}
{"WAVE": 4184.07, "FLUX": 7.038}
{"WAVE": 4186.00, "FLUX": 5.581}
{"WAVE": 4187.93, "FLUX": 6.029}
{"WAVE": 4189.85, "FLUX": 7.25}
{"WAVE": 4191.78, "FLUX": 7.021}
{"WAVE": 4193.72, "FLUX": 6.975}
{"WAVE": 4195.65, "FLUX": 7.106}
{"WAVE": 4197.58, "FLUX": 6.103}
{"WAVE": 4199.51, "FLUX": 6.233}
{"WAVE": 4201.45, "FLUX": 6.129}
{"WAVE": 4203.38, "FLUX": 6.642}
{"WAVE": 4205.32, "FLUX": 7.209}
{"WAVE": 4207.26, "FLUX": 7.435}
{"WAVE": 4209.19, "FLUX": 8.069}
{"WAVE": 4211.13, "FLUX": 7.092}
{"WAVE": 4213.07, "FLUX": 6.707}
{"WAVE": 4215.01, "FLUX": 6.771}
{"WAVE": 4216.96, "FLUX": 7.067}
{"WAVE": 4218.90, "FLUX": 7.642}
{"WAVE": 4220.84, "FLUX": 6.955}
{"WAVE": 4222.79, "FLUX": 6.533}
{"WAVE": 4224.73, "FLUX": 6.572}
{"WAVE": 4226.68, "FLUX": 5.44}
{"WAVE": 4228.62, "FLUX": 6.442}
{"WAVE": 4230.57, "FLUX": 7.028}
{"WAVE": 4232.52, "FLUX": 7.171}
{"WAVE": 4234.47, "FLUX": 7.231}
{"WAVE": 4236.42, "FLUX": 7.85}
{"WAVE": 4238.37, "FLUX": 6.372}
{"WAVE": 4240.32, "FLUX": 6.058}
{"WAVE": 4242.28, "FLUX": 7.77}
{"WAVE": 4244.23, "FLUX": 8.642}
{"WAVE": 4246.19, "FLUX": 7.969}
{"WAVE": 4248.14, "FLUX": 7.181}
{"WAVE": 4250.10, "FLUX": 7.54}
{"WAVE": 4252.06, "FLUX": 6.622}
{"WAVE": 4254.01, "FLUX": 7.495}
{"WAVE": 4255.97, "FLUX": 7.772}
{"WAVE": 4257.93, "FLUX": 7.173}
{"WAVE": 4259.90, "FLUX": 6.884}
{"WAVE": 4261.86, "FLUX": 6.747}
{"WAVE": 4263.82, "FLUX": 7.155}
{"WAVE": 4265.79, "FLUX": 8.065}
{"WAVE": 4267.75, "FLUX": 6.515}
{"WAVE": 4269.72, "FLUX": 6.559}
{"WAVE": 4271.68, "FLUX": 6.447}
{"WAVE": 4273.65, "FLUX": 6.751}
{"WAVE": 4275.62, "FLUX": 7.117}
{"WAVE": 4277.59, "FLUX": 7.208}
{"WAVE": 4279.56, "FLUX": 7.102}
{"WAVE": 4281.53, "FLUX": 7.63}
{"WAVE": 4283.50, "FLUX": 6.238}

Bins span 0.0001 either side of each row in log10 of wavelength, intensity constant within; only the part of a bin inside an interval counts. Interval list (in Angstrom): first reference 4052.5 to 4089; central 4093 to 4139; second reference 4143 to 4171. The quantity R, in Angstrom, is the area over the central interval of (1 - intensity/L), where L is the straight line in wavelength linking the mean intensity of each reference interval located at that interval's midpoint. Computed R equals 3.50 Angstrom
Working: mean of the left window 6.92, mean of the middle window 6.47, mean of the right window 7.07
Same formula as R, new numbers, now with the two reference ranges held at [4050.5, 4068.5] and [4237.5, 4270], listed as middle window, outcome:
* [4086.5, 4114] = 3.4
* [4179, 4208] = 1.6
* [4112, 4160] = 1.0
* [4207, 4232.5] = 1.0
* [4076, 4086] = 0.3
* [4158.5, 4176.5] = 0.0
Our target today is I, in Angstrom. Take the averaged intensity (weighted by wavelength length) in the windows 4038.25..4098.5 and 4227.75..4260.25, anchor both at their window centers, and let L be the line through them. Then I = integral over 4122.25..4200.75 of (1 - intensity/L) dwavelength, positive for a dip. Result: 1.5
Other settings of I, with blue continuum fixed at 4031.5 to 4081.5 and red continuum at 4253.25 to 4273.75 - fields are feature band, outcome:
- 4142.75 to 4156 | 0.2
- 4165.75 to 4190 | 0.6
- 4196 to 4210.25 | 0.3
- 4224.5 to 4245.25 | 0.1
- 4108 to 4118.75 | 0.1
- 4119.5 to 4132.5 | 0.2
